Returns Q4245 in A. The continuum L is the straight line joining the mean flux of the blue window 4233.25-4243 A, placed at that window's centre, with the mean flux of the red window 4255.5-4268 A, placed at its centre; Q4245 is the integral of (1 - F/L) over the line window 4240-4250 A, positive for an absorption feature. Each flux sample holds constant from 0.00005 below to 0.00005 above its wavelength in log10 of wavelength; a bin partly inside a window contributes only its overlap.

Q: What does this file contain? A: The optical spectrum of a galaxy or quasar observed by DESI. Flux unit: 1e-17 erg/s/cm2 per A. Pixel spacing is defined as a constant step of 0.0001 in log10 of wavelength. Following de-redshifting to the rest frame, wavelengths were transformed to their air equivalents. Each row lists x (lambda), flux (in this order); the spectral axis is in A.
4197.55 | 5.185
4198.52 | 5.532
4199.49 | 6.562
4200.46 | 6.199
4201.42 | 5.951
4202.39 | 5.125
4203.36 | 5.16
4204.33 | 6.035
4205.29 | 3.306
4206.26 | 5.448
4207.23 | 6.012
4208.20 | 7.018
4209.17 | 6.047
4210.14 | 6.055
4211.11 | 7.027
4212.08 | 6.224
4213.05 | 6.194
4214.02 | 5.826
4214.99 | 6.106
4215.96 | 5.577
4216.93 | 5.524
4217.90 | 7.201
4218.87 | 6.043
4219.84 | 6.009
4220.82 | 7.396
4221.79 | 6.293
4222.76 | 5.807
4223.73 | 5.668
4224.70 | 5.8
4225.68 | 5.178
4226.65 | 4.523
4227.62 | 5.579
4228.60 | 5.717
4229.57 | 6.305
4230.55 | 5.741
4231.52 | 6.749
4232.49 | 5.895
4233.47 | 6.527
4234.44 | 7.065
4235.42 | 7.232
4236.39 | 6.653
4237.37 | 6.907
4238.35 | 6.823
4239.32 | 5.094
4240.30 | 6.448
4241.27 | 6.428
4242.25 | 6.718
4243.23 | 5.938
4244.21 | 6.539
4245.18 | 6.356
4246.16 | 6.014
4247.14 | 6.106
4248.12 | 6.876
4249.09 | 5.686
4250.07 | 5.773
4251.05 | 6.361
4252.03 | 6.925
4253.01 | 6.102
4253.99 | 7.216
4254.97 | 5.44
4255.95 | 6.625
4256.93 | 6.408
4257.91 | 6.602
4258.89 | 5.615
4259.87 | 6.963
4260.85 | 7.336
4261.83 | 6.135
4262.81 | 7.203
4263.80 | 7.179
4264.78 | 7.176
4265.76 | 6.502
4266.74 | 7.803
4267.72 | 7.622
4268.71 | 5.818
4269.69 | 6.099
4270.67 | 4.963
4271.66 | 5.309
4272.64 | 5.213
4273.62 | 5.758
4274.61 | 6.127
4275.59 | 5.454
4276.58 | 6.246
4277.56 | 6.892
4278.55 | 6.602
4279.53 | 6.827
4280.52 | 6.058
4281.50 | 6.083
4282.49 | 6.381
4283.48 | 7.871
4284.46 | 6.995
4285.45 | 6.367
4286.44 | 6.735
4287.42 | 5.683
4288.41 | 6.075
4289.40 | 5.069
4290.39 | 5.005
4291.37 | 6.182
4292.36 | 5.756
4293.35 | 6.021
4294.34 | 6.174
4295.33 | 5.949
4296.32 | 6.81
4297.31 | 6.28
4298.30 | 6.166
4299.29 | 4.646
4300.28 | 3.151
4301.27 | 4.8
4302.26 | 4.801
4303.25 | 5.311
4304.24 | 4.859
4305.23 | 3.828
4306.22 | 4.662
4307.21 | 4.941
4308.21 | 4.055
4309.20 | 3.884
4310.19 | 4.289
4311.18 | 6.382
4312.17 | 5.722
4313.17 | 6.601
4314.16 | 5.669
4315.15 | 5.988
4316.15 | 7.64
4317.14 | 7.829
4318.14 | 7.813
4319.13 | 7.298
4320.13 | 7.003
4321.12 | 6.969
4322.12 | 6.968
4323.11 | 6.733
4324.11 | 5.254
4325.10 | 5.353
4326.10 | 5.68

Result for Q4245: 0.55 A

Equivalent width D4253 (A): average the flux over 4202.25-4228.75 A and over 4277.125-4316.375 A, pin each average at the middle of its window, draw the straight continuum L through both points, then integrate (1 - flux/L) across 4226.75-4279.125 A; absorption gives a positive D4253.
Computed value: -5.0 A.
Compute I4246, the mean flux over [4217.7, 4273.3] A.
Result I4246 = 6.31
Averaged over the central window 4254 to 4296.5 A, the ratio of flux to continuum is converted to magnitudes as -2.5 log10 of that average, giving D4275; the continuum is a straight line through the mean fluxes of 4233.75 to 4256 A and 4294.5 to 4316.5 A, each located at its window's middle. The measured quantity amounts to -0.08 mag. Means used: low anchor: 6.4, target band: 6.31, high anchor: 5.29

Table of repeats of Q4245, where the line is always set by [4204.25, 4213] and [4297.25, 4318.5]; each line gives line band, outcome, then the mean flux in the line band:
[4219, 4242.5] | -1.55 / 6.18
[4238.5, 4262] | -2.62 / 6.33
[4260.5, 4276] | -2.07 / 6.35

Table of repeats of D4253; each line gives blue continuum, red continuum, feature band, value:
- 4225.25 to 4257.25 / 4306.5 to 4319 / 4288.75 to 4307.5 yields 2.2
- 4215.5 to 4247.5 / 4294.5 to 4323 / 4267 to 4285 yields -1.0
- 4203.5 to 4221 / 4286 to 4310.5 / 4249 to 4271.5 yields -3.7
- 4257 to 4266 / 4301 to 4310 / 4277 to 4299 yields -3.4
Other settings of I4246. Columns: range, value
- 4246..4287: 6.42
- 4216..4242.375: 6.18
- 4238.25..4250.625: 6.2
